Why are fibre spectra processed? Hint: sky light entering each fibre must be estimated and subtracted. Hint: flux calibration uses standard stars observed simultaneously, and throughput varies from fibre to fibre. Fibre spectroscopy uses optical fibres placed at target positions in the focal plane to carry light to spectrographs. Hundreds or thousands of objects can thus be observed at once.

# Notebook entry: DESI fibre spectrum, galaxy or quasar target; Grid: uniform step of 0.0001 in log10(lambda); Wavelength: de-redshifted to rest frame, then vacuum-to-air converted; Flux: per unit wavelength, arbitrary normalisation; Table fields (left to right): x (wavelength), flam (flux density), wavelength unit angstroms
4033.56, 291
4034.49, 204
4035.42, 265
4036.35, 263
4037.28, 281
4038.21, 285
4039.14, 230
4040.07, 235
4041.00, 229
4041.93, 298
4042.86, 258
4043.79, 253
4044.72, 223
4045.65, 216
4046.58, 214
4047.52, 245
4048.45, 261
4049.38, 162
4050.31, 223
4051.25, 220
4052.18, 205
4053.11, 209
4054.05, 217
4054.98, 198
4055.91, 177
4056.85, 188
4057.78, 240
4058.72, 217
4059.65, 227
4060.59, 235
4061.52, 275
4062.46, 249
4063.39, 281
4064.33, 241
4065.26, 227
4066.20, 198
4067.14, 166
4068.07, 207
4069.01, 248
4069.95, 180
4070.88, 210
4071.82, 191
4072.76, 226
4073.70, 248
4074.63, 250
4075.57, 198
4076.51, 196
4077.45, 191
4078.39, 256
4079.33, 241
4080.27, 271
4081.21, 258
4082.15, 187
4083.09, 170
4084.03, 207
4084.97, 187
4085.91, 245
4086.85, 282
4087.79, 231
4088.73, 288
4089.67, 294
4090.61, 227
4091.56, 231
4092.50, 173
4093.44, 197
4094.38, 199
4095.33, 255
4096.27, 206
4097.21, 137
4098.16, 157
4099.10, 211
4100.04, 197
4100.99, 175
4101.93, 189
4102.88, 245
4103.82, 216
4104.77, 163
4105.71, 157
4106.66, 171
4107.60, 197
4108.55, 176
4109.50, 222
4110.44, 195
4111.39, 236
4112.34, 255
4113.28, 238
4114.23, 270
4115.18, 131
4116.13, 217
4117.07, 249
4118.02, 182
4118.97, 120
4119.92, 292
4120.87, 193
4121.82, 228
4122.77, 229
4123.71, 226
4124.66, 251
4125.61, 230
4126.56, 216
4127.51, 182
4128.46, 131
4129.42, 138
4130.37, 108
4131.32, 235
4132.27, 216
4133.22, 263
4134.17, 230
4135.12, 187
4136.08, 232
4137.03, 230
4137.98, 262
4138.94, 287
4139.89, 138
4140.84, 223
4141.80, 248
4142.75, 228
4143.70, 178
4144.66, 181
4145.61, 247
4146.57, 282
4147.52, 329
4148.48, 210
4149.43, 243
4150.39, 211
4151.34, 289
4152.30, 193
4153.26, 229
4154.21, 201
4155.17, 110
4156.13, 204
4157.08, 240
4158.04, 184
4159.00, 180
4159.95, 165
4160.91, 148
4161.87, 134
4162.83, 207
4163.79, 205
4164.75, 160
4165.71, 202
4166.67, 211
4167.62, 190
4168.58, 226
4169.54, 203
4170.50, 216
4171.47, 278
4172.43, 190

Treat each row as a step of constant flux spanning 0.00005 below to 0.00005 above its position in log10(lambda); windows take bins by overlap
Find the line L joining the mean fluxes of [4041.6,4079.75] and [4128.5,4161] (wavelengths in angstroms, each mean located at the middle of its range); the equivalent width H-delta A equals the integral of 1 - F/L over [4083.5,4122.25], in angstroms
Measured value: 1.3 angstroms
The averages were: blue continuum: 223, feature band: 211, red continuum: 213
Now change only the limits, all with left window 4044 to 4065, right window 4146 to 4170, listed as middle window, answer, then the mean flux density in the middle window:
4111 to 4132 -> 0.6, 207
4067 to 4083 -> 0.1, 219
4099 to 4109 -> 1.2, 190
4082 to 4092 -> -0.7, 233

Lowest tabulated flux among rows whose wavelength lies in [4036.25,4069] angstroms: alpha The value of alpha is 162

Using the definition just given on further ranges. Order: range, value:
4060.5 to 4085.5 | 166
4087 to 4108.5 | 137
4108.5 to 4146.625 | 108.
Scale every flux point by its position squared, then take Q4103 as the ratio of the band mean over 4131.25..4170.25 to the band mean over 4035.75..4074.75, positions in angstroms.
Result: 0.98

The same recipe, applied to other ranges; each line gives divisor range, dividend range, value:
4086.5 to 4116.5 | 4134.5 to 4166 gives 1.03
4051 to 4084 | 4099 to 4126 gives 0.97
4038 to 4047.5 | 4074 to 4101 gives 0.92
